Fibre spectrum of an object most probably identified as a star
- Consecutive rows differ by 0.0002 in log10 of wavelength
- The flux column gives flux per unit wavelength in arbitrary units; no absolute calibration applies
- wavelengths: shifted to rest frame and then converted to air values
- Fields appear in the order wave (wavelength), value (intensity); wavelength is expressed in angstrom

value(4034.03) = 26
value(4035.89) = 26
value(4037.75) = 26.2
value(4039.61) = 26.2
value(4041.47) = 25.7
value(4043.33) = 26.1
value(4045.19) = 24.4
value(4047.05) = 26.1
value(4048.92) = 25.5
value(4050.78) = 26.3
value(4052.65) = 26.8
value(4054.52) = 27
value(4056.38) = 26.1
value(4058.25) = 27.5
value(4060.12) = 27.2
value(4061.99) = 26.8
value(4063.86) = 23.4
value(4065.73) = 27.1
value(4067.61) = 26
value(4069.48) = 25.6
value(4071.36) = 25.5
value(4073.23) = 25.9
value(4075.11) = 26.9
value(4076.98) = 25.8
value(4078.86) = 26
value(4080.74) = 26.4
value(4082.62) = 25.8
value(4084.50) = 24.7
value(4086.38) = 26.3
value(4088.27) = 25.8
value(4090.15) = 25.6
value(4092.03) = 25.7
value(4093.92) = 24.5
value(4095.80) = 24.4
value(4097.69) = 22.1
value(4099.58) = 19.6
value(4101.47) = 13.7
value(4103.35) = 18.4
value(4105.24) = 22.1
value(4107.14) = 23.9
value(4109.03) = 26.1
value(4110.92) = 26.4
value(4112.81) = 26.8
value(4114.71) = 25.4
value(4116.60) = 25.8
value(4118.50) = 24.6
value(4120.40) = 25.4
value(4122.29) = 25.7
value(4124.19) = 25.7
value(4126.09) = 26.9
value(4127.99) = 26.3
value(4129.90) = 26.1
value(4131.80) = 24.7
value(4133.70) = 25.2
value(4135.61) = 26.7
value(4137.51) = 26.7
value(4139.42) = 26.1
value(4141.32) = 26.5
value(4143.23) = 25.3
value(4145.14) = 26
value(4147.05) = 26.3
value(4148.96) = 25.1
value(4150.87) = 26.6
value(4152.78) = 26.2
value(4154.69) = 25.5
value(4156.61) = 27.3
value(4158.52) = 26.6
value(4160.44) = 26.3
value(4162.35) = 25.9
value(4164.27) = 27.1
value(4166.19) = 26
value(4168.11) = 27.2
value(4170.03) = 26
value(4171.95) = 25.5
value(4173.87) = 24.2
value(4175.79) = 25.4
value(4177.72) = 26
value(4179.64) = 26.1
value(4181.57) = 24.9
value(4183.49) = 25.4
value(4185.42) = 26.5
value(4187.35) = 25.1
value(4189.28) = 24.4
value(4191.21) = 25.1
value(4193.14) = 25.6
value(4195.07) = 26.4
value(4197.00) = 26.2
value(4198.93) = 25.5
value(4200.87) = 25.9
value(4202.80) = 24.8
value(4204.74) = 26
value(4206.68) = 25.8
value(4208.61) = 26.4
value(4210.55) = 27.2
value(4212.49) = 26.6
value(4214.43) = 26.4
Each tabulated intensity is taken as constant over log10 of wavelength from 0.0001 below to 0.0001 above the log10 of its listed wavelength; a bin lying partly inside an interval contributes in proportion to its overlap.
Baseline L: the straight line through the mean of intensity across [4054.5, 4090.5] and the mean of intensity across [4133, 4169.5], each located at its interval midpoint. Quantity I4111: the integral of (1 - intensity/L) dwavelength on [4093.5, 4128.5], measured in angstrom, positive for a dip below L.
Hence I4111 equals 3.1 angstrom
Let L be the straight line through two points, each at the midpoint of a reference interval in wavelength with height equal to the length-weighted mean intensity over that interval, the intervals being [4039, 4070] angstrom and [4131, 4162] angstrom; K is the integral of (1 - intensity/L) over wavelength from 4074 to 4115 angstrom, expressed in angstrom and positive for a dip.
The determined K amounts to 3.0 angstrom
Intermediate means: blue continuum 26.1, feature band 24.2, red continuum 26.1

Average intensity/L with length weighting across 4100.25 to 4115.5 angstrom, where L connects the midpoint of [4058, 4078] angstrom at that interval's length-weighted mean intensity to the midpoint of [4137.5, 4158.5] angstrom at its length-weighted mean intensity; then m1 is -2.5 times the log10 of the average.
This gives 0.15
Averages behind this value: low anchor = 26.1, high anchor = 26.1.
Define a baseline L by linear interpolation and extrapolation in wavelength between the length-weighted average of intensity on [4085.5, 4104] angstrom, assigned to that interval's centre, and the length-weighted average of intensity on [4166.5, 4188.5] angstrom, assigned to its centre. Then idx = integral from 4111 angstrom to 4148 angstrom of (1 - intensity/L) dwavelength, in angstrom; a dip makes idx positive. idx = -3.1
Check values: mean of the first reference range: 22.7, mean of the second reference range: 25.7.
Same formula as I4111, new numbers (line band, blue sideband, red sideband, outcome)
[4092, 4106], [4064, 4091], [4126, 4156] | 2.6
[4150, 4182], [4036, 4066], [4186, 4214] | -0.2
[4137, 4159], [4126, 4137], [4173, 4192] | -0.4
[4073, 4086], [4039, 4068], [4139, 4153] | 0.1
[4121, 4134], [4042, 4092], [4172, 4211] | 0.0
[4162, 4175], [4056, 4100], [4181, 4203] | -0.2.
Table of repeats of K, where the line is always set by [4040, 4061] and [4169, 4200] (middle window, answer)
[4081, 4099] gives 0.8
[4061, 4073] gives 0.2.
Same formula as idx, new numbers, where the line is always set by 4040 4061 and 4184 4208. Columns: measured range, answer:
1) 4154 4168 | -0.4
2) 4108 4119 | 0.0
